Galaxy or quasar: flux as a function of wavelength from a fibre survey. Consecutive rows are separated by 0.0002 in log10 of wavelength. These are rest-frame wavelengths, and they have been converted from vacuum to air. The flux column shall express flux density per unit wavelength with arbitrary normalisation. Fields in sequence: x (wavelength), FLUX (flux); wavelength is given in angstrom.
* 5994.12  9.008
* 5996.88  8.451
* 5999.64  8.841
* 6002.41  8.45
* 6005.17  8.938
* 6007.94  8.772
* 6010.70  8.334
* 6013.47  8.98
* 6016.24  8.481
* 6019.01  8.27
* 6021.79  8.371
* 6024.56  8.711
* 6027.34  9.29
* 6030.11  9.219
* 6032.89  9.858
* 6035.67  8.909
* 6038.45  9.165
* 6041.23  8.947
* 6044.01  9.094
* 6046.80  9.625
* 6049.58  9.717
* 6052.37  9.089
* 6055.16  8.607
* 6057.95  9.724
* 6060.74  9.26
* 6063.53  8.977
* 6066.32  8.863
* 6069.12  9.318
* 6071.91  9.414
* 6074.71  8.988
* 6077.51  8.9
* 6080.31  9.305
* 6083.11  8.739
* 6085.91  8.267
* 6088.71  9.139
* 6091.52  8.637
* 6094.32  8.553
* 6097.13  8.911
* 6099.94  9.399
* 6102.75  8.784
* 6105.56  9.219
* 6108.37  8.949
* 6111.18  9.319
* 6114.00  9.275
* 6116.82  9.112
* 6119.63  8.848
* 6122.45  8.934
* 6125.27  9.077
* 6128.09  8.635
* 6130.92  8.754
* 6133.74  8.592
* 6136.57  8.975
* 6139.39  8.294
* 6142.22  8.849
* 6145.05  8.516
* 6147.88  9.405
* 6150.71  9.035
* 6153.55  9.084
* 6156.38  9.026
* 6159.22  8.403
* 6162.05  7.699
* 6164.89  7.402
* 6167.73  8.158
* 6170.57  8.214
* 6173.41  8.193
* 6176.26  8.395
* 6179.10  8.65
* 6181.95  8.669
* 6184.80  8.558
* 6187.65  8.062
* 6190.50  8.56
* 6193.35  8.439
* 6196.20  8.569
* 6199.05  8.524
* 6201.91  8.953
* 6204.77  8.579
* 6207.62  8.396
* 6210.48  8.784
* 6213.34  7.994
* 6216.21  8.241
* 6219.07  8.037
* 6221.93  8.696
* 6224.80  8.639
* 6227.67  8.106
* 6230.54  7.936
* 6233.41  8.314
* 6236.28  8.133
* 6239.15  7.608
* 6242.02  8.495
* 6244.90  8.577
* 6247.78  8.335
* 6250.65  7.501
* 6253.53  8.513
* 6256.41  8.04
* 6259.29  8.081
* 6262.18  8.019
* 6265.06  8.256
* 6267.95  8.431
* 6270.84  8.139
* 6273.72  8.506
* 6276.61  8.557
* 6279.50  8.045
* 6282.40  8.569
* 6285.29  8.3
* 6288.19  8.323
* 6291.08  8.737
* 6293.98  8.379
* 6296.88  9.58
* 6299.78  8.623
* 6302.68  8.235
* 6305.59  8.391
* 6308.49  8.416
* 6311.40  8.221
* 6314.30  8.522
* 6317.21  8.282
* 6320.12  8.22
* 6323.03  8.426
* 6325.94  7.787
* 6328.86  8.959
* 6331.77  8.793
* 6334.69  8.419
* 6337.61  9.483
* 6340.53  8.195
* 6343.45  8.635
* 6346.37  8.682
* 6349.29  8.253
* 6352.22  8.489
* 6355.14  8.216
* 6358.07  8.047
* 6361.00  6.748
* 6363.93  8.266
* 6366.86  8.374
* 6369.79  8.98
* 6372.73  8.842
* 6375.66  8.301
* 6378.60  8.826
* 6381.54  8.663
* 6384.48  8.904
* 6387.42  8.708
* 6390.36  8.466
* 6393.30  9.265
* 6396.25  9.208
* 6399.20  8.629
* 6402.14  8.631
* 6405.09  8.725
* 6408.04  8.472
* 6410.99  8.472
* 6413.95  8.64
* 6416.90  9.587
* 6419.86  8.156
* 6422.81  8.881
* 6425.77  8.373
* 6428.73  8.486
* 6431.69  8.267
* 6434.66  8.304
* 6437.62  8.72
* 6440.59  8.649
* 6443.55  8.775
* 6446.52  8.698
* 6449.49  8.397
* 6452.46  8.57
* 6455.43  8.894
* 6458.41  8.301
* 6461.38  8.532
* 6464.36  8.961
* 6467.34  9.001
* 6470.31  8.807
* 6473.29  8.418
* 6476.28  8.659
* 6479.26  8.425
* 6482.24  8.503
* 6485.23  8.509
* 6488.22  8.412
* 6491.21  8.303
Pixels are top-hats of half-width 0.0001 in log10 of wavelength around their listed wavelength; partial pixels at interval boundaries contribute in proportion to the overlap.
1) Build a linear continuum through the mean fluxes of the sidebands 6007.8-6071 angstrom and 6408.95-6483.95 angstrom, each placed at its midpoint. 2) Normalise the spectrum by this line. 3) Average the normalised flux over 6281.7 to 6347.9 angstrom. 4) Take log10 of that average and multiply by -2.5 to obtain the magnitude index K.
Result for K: 0.028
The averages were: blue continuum 9.03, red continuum 8.62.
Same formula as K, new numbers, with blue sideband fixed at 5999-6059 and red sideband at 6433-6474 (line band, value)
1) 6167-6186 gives 0.06 mag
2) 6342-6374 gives 0.05 mag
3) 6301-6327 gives 0.06 mag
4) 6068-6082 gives -0.03 mag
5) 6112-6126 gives -0.02 mag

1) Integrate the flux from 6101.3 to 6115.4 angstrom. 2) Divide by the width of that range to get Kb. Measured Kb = 9.11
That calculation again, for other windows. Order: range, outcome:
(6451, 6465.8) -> 8.65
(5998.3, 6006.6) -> 8.74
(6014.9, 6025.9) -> 8.46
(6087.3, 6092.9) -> 8.88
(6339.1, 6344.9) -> 8.42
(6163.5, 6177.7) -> 8.08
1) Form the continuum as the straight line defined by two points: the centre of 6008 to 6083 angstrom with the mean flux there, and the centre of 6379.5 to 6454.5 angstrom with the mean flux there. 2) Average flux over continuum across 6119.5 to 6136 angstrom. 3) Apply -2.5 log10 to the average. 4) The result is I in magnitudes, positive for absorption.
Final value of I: 0.02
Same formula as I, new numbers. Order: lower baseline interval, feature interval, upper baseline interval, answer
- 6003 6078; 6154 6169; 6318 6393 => 0.079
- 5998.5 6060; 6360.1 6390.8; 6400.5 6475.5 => 0.024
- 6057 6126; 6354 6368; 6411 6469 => 0.107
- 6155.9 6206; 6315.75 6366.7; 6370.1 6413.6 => 0.038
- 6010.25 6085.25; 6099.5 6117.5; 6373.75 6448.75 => -0.019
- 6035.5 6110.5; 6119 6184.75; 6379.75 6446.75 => 0.047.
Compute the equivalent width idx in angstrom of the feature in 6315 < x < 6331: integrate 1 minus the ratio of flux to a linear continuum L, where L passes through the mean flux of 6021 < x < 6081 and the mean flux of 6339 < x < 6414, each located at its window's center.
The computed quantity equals 0.5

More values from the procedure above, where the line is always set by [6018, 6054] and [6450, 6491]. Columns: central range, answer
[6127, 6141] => 0.5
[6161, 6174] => 1.5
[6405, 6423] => -0.1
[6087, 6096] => 0.3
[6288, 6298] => 0.0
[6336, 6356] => 0.4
